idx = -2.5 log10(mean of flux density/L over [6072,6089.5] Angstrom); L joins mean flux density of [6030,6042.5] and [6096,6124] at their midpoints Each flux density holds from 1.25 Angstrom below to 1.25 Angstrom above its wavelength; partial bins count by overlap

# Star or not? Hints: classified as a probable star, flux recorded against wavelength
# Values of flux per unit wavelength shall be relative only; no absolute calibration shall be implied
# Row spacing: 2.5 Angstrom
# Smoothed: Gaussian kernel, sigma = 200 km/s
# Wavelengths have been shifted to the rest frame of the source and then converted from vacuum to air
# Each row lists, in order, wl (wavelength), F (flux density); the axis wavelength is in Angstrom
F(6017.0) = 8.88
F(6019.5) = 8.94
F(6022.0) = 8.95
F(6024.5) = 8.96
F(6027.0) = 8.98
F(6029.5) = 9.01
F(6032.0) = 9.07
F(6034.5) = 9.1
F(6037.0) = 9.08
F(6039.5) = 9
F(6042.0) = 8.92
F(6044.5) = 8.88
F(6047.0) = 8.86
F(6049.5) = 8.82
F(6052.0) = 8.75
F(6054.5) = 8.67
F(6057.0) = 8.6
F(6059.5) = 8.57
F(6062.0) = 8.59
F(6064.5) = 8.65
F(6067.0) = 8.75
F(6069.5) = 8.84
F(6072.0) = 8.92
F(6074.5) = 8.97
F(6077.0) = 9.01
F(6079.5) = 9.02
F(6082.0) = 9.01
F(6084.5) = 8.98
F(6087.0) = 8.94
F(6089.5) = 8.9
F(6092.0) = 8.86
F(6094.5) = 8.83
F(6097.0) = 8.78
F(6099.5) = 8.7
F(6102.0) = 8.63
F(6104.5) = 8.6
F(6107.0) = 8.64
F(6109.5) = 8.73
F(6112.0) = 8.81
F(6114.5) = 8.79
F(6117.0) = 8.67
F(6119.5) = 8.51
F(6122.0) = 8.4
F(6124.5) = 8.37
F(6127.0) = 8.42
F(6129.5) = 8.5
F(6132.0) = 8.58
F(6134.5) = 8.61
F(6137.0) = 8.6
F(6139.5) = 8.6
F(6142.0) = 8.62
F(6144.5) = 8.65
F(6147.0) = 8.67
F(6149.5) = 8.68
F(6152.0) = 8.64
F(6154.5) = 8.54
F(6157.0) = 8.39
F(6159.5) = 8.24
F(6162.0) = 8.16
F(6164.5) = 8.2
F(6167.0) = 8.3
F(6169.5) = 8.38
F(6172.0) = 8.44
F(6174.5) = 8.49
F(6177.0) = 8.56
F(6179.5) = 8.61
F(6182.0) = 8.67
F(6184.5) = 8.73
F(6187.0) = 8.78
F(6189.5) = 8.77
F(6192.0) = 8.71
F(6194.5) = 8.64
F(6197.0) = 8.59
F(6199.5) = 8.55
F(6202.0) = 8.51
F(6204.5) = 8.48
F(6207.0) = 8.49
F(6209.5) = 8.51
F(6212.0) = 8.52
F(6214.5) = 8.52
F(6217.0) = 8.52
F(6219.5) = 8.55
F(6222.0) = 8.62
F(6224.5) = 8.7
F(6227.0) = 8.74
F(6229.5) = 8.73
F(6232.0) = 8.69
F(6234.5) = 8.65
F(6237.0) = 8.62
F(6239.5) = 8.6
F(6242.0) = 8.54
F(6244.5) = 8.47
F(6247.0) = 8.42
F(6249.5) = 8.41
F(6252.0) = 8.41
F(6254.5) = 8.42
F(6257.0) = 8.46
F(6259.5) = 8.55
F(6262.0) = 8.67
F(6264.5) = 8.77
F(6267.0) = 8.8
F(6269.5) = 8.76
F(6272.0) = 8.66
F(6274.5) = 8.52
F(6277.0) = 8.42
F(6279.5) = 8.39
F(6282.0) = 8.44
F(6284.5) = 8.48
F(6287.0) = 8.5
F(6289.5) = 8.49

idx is -0.02 mag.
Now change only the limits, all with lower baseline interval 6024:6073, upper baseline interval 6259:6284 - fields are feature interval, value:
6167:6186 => 0.02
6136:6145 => 0.02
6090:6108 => 0.01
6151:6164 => 0.04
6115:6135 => 0.03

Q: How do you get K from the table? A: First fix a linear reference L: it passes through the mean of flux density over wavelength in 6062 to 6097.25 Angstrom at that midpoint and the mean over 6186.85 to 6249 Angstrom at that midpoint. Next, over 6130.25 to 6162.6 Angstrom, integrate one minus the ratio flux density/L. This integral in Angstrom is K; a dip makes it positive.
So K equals 0.7 Angstrom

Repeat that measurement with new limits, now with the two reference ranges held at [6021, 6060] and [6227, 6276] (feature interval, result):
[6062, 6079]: 0.0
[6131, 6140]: 0.2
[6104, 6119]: 0.2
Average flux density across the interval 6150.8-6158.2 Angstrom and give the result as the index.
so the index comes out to 8.52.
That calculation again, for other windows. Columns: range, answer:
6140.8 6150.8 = 8.66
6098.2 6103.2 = 8.67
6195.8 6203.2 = 8.55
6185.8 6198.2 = 8.7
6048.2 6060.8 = 8.68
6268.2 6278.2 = 8.59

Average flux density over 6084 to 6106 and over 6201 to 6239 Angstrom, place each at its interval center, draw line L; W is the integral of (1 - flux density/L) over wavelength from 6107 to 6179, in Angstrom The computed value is 1.6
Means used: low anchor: 8.79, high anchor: 8.59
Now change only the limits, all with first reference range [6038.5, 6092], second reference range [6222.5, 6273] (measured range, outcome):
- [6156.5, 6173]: 0.8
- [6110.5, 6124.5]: 0.3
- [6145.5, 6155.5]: 0.1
